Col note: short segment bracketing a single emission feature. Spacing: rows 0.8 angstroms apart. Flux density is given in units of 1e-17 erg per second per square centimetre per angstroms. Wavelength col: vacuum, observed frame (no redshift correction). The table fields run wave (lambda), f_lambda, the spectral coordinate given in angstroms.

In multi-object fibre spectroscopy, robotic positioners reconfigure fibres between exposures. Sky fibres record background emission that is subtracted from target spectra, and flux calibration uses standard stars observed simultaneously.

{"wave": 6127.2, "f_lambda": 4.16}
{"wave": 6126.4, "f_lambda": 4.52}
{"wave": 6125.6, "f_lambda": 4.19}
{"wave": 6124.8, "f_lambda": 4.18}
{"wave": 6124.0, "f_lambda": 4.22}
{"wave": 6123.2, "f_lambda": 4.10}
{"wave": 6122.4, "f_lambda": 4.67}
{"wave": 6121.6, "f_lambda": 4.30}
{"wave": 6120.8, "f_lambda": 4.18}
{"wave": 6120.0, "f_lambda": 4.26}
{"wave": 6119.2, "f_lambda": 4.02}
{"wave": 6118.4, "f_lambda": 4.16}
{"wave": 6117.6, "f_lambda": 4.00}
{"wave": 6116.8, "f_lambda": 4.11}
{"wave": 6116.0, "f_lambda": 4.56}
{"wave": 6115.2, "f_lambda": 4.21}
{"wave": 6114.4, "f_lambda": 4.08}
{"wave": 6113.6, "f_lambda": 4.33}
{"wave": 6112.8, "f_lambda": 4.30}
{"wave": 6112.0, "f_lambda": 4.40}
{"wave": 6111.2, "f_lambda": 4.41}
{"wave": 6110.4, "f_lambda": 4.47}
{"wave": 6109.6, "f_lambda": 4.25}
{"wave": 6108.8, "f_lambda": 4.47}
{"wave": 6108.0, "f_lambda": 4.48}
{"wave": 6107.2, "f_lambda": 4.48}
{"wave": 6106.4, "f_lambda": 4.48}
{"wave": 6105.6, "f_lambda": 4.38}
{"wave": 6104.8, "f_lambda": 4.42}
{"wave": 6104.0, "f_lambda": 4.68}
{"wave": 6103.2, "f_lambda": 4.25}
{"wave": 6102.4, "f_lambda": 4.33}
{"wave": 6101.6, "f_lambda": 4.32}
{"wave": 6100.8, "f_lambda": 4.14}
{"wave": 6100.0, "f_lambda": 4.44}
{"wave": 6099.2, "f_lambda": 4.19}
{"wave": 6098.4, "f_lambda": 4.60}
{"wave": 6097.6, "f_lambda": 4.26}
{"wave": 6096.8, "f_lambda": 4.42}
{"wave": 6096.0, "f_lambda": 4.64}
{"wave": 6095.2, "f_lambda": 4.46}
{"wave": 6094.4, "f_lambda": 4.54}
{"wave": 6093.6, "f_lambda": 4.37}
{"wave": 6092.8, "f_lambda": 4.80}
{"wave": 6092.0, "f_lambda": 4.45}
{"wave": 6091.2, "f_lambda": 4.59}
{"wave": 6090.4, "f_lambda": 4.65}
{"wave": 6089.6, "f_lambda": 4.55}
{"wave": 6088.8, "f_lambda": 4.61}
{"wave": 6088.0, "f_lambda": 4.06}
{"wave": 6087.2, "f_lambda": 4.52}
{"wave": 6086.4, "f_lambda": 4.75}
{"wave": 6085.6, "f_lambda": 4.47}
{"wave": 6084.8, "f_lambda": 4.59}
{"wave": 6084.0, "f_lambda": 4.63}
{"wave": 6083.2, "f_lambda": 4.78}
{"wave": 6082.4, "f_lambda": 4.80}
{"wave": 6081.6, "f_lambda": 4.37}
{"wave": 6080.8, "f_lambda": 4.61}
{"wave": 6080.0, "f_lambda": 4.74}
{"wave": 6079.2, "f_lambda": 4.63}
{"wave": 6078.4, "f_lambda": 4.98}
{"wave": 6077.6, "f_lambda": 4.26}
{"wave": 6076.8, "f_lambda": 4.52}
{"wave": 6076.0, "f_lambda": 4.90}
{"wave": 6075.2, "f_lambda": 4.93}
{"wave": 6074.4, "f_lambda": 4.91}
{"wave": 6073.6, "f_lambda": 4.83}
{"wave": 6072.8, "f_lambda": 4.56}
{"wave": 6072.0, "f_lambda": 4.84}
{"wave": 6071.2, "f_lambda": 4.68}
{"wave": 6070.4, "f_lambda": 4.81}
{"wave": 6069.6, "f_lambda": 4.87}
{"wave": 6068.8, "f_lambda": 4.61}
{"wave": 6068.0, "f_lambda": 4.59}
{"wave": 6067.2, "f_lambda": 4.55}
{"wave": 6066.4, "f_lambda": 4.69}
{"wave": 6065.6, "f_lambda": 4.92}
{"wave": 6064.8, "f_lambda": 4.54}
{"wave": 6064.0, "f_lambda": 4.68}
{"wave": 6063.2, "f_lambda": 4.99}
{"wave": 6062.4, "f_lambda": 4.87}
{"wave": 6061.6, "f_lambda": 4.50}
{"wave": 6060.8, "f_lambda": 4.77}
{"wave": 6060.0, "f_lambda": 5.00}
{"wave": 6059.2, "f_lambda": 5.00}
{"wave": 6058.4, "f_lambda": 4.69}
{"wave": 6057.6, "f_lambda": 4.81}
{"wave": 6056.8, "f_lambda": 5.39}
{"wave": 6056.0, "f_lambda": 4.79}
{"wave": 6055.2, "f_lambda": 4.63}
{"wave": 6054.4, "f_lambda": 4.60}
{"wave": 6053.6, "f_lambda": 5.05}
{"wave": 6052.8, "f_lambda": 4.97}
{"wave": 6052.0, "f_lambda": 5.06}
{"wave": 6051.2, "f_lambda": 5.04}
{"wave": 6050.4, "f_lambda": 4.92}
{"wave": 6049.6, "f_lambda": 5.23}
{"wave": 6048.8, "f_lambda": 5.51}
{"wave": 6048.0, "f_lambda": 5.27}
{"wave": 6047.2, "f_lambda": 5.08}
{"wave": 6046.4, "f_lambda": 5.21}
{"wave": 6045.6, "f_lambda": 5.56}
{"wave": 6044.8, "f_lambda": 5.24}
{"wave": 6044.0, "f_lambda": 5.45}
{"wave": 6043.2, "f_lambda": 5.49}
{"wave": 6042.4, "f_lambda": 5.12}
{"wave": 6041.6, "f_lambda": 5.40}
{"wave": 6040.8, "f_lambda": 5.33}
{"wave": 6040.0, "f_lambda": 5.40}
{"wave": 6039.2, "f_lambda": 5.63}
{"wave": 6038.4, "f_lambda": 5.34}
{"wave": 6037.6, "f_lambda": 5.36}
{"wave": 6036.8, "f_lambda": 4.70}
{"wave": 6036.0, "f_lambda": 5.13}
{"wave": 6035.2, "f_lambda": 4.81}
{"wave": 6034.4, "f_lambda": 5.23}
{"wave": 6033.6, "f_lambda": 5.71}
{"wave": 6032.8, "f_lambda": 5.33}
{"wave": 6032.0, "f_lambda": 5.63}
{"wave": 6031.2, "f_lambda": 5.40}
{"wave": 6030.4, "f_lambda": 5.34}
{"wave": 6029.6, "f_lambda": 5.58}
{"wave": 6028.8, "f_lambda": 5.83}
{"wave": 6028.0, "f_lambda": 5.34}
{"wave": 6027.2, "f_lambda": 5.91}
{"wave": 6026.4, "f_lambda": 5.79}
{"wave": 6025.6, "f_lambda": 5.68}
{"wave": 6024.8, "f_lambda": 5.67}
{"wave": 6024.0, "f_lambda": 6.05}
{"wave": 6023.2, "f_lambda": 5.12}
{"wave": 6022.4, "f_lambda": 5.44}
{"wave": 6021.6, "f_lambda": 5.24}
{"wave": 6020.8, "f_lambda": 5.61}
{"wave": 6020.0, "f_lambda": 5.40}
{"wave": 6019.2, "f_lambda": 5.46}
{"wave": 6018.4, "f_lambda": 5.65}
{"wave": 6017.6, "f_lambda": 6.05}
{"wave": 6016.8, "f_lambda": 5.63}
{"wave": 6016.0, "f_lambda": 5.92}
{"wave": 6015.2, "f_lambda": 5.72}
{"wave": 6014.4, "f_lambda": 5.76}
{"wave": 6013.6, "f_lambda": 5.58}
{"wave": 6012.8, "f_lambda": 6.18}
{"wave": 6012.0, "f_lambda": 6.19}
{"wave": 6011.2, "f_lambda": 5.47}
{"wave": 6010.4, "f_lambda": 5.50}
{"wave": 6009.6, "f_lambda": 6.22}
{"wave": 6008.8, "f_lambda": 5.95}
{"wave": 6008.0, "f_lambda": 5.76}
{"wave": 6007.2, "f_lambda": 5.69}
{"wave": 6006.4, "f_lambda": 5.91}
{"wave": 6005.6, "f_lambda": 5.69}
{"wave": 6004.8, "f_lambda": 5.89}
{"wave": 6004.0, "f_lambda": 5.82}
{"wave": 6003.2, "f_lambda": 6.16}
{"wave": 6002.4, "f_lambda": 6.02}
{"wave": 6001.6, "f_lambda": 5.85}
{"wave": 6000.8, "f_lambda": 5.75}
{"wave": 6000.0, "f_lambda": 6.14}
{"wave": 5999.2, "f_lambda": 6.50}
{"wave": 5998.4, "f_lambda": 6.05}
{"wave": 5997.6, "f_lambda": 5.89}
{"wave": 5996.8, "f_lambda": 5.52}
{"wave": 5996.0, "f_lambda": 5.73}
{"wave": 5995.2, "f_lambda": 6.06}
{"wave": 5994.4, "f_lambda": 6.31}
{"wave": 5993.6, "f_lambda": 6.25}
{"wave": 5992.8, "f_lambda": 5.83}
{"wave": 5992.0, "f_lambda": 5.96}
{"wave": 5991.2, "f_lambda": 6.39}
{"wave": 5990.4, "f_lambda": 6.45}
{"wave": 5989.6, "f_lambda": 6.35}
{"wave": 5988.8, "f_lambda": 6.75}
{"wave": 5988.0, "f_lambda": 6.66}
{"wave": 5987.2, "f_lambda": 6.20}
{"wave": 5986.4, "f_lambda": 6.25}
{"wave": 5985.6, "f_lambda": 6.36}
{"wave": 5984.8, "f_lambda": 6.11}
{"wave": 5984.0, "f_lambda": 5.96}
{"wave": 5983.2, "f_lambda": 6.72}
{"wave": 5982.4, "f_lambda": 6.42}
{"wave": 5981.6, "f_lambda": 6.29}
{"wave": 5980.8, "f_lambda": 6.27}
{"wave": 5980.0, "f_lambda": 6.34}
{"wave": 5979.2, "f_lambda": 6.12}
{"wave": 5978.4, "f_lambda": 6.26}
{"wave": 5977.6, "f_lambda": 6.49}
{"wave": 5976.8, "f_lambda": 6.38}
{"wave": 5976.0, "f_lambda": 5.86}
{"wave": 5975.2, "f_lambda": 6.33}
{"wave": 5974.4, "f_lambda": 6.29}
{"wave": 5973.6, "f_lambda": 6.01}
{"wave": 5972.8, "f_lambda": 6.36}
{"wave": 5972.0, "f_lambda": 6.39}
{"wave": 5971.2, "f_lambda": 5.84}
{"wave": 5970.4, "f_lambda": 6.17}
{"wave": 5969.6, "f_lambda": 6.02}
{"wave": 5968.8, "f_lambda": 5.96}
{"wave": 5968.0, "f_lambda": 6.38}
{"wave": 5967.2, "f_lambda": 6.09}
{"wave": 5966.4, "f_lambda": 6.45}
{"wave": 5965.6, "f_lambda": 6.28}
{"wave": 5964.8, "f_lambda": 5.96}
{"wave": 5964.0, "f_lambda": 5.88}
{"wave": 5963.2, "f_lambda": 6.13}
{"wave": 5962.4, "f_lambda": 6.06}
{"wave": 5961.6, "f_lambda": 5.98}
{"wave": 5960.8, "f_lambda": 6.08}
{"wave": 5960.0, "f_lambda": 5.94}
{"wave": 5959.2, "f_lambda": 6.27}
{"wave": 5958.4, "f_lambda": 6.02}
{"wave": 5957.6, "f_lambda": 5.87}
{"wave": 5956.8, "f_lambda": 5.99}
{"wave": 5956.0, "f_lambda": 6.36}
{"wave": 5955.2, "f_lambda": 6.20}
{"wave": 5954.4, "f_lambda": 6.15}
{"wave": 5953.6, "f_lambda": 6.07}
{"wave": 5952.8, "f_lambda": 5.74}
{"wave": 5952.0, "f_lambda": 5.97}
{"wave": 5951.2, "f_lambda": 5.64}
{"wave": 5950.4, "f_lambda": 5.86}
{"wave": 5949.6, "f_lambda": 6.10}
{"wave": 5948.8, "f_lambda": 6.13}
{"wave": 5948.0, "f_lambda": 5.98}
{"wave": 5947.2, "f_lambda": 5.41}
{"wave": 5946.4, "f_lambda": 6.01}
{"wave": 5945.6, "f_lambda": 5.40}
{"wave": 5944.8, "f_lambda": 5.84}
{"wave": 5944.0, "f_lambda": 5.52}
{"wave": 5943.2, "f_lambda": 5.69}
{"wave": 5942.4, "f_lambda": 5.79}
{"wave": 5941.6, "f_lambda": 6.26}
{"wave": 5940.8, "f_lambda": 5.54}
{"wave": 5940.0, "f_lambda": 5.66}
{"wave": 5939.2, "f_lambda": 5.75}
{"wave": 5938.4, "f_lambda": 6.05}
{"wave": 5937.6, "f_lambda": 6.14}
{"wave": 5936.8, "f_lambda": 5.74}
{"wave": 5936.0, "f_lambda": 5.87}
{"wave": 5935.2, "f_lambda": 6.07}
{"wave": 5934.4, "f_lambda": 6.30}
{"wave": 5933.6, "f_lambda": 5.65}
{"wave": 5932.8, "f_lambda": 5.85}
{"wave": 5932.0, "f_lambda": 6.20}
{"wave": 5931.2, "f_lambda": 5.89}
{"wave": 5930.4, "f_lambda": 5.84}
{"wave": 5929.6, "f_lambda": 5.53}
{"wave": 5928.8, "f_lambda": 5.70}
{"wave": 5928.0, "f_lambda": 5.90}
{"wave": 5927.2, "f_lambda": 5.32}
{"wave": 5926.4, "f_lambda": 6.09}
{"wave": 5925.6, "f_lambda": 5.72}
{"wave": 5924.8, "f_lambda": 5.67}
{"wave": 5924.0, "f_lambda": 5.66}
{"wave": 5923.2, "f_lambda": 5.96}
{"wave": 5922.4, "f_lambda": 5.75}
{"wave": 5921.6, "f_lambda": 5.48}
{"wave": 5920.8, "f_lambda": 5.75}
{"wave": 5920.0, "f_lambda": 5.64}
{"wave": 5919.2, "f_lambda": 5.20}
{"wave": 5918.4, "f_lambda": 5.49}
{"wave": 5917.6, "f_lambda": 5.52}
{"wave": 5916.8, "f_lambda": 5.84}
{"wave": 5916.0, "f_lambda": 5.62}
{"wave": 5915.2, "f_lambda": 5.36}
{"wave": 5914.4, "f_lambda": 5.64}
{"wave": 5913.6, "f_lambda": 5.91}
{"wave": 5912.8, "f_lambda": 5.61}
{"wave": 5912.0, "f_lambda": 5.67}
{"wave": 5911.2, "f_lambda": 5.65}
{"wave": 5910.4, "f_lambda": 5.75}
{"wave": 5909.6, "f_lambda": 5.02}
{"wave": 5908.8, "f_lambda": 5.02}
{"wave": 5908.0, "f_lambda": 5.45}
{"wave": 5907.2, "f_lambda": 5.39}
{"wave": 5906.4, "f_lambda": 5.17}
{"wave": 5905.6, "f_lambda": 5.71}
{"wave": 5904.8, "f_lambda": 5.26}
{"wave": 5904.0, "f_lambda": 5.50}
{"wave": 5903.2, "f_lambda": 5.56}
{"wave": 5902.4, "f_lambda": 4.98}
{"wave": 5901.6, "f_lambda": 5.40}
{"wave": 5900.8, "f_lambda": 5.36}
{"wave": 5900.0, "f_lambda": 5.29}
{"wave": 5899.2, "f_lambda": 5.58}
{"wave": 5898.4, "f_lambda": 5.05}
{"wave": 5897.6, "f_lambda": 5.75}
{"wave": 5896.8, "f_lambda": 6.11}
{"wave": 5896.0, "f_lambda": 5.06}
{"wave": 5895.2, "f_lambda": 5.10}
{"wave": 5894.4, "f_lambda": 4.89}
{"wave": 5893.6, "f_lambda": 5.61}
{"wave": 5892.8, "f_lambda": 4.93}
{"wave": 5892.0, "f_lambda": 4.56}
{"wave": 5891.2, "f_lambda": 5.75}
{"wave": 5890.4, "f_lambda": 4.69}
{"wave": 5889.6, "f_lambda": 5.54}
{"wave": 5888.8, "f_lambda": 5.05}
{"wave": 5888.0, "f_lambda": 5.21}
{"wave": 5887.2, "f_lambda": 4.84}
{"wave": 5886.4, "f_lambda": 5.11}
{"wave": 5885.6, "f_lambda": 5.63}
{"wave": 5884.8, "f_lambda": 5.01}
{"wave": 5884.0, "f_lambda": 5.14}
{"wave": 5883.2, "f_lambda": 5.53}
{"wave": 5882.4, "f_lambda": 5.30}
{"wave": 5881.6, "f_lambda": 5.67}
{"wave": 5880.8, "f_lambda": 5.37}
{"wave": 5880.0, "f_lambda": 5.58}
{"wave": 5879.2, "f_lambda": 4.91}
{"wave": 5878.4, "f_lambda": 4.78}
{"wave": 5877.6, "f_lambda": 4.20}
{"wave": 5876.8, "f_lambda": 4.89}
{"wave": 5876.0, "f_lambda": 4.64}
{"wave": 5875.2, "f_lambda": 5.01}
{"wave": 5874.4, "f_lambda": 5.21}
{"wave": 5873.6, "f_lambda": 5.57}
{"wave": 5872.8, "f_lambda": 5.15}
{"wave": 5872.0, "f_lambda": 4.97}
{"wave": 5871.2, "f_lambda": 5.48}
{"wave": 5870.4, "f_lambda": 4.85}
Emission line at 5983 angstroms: C III]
